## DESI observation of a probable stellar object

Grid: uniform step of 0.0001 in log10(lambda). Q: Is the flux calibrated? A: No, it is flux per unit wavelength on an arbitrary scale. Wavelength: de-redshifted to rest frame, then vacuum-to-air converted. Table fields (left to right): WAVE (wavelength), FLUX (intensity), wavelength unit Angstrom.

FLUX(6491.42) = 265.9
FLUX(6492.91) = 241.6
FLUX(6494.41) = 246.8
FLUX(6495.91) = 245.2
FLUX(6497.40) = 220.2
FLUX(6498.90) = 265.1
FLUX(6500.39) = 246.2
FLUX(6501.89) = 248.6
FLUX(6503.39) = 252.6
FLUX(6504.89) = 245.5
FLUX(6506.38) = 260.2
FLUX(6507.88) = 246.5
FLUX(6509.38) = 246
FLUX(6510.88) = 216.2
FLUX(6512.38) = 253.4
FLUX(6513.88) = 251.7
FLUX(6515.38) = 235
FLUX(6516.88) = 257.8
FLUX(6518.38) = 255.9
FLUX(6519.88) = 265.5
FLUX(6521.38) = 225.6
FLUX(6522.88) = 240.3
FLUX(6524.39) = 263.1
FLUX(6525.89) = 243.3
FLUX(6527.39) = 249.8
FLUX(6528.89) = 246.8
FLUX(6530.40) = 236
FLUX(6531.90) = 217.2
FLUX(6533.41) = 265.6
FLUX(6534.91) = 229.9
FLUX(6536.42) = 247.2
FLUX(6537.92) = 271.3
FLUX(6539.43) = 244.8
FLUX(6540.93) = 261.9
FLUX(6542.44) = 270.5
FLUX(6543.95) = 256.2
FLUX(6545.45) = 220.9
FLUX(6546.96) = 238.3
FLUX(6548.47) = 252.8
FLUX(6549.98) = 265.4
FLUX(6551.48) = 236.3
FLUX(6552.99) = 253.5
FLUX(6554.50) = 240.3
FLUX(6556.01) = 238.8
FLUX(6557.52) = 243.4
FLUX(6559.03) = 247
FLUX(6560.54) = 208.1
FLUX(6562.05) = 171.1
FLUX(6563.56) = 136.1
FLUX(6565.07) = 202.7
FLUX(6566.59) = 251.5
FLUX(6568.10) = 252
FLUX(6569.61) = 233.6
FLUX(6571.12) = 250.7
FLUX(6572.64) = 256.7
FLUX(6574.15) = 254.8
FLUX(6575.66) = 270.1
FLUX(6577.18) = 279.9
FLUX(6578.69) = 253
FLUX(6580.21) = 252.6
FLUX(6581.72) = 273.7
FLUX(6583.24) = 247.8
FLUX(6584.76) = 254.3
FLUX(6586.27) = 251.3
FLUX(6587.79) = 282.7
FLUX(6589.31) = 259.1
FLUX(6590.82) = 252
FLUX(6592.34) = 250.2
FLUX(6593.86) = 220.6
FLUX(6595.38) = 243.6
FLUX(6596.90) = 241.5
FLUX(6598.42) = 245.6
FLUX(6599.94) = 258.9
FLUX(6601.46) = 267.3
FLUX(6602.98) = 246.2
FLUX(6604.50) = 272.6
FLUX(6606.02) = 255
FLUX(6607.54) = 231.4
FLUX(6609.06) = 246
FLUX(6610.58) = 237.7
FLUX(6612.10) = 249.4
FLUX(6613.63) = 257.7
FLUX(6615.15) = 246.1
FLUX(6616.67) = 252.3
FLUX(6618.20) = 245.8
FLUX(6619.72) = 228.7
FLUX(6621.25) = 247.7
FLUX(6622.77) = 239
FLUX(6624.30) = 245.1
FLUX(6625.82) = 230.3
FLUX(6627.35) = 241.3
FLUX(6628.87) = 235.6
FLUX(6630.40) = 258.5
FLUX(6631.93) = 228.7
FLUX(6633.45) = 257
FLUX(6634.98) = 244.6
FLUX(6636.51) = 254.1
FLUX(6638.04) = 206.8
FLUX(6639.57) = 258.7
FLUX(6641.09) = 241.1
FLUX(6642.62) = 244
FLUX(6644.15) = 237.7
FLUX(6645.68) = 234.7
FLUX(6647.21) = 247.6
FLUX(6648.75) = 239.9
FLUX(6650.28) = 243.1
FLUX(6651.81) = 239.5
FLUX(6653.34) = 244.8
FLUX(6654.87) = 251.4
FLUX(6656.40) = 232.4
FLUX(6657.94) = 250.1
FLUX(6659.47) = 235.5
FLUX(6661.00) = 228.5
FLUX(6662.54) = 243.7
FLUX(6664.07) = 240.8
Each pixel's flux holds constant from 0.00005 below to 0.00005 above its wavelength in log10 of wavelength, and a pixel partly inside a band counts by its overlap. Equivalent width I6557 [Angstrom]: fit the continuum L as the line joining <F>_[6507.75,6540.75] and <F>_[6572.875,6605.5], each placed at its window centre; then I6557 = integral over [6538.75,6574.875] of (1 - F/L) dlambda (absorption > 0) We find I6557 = 2.0 Angstrom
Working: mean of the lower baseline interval 246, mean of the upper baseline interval 256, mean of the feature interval 237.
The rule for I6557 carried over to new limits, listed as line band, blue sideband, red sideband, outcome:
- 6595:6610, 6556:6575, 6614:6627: -0.9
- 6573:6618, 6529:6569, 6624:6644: -2.6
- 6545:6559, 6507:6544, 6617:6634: 0.1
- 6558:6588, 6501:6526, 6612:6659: 0.5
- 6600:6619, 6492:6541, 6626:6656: -0.6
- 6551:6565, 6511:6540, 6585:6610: 1.7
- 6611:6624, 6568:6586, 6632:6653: 0.1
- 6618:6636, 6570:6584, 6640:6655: 0.4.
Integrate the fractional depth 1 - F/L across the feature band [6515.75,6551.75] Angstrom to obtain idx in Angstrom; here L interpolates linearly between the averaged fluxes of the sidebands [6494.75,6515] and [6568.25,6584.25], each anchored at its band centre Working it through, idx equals 0.3 Angstrom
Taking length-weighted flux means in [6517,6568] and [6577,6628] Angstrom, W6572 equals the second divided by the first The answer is 1.0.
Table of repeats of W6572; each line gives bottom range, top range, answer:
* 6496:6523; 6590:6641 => 1.00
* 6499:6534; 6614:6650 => 0.98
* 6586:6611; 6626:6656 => 0.97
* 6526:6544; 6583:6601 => 1.01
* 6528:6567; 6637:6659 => 1.02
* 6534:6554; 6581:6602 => 1.01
